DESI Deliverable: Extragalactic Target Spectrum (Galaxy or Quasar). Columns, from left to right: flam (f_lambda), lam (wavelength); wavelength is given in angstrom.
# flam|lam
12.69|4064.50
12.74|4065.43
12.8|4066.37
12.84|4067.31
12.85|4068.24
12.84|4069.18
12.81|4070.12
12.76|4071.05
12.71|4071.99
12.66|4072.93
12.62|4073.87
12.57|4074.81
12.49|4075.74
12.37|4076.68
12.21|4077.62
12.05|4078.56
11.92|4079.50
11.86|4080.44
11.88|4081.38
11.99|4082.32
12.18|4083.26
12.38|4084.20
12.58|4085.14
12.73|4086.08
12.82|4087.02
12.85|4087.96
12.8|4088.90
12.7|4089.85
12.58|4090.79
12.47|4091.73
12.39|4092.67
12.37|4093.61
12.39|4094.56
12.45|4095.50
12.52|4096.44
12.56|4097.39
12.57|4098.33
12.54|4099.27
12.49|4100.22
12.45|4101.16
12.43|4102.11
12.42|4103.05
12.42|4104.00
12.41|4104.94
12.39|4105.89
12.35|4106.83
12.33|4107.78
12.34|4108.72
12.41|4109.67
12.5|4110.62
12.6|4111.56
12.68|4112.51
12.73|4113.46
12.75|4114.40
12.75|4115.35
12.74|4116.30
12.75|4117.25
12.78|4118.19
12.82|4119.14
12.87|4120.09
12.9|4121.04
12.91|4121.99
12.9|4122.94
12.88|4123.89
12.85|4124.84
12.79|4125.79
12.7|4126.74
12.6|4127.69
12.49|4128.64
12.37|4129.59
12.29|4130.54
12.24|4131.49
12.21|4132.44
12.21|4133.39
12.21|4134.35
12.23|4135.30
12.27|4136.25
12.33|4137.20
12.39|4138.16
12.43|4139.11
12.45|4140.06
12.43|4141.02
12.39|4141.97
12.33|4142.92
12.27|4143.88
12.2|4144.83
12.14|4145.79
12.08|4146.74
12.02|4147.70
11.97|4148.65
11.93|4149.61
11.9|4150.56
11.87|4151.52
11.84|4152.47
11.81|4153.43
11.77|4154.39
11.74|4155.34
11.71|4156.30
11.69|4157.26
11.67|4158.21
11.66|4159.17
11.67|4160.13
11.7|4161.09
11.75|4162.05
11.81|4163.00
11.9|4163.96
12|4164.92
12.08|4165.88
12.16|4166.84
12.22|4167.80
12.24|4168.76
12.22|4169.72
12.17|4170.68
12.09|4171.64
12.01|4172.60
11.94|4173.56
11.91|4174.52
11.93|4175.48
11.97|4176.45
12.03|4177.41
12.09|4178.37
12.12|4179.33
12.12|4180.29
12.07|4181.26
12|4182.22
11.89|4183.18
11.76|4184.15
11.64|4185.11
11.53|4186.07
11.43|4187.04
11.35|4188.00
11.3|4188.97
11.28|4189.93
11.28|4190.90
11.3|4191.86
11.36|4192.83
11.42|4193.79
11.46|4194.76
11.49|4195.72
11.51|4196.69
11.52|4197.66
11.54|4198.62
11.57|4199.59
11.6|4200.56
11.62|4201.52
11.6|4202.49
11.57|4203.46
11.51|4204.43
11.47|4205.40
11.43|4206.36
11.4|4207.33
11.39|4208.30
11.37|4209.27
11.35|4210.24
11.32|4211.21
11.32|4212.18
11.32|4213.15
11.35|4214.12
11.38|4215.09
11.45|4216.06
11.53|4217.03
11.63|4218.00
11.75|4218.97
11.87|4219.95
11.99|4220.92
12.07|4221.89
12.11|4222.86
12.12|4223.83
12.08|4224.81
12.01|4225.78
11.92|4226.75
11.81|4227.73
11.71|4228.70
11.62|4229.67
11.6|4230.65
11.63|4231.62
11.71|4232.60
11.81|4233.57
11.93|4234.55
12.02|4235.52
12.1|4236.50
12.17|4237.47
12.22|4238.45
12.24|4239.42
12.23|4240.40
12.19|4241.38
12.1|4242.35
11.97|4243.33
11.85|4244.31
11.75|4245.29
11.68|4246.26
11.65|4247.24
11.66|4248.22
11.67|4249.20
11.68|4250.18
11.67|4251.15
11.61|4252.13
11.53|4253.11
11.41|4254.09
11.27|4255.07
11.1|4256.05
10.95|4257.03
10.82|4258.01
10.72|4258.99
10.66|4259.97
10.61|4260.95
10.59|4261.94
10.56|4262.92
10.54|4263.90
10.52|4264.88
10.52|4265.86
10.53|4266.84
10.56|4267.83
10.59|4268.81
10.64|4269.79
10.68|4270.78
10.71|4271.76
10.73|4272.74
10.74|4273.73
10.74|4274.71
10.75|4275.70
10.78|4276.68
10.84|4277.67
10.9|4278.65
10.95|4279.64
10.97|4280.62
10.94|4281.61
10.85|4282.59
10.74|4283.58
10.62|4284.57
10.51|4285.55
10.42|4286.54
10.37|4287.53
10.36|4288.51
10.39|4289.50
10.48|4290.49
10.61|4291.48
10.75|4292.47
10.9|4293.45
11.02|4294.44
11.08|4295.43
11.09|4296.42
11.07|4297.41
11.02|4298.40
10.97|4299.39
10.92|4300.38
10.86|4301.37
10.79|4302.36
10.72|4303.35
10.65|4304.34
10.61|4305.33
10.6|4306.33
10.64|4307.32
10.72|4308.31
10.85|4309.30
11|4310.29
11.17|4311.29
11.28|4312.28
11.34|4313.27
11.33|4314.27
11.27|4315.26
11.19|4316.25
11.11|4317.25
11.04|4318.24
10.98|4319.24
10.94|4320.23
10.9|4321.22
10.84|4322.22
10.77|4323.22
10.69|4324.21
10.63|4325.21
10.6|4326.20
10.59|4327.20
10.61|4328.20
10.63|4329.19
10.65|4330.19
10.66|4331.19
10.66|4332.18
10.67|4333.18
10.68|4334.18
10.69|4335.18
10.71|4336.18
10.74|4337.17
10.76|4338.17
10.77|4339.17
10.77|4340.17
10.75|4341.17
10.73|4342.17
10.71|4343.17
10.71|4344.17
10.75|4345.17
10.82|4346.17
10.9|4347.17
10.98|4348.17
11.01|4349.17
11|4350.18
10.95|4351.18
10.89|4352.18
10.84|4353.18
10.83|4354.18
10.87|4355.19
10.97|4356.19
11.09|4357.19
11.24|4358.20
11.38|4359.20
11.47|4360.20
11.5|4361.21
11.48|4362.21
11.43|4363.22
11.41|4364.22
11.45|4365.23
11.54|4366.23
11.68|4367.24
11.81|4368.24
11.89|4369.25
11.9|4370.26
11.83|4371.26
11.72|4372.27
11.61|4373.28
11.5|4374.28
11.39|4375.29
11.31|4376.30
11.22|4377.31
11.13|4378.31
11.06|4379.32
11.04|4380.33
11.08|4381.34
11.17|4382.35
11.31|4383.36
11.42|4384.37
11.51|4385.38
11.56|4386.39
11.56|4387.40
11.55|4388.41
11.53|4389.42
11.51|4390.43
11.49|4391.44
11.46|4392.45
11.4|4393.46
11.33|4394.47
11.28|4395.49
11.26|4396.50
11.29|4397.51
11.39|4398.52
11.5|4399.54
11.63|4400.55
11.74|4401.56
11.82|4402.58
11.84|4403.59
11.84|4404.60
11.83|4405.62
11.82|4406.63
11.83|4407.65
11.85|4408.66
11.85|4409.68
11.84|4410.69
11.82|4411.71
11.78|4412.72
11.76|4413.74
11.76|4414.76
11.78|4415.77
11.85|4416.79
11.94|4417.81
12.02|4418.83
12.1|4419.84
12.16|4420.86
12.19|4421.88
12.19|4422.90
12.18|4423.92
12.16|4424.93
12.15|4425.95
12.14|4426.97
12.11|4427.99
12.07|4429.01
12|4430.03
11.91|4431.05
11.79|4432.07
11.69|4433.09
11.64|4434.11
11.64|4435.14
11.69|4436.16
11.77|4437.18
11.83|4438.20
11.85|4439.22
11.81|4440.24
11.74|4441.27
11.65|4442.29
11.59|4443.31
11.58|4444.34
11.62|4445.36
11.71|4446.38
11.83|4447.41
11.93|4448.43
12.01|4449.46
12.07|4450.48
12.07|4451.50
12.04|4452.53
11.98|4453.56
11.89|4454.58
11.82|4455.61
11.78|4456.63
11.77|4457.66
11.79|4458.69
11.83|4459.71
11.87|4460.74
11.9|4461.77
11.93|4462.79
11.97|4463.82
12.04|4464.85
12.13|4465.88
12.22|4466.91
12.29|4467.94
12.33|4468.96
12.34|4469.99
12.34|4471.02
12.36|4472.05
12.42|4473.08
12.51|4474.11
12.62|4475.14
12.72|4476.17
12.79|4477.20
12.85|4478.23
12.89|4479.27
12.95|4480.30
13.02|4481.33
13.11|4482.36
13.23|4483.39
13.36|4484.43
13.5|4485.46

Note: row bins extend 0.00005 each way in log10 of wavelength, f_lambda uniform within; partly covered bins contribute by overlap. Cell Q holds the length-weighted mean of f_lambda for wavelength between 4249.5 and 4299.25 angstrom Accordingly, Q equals 10.8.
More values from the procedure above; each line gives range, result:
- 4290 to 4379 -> 11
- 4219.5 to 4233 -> 11.9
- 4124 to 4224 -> 11.9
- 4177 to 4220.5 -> 11.6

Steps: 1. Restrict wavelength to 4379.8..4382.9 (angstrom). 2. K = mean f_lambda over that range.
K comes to 11.1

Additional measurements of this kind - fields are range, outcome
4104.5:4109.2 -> 12.4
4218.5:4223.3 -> 12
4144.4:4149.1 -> 12.1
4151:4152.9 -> 11.9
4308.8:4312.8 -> 11.1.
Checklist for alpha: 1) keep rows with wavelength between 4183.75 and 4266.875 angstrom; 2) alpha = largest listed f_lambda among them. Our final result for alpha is 12.24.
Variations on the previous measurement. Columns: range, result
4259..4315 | 11.34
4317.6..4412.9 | 11.9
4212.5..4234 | 12.12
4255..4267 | 11.27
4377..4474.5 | 12.51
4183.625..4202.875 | 11.76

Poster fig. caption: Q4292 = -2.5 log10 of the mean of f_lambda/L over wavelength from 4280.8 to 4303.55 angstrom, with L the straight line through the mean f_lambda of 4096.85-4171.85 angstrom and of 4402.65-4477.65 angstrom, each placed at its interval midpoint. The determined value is 0.13 mag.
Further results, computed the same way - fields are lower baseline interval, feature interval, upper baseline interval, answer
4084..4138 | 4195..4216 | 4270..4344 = 0.023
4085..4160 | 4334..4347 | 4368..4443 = 0.106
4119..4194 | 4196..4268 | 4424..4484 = 0.050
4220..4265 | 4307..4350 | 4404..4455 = 0.086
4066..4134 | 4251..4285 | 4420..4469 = 0.133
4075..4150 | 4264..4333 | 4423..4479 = 0.135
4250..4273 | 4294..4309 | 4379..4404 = 0.020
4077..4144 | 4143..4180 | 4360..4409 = 0.031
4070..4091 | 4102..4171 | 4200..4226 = -0.017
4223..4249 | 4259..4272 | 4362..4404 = 0.119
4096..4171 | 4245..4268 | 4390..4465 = 0.094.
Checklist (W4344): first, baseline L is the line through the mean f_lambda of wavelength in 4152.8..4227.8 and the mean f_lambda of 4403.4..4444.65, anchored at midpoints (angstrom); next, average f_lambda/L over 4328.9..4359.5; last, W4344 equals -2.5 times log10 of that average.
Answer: 0.095 mag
